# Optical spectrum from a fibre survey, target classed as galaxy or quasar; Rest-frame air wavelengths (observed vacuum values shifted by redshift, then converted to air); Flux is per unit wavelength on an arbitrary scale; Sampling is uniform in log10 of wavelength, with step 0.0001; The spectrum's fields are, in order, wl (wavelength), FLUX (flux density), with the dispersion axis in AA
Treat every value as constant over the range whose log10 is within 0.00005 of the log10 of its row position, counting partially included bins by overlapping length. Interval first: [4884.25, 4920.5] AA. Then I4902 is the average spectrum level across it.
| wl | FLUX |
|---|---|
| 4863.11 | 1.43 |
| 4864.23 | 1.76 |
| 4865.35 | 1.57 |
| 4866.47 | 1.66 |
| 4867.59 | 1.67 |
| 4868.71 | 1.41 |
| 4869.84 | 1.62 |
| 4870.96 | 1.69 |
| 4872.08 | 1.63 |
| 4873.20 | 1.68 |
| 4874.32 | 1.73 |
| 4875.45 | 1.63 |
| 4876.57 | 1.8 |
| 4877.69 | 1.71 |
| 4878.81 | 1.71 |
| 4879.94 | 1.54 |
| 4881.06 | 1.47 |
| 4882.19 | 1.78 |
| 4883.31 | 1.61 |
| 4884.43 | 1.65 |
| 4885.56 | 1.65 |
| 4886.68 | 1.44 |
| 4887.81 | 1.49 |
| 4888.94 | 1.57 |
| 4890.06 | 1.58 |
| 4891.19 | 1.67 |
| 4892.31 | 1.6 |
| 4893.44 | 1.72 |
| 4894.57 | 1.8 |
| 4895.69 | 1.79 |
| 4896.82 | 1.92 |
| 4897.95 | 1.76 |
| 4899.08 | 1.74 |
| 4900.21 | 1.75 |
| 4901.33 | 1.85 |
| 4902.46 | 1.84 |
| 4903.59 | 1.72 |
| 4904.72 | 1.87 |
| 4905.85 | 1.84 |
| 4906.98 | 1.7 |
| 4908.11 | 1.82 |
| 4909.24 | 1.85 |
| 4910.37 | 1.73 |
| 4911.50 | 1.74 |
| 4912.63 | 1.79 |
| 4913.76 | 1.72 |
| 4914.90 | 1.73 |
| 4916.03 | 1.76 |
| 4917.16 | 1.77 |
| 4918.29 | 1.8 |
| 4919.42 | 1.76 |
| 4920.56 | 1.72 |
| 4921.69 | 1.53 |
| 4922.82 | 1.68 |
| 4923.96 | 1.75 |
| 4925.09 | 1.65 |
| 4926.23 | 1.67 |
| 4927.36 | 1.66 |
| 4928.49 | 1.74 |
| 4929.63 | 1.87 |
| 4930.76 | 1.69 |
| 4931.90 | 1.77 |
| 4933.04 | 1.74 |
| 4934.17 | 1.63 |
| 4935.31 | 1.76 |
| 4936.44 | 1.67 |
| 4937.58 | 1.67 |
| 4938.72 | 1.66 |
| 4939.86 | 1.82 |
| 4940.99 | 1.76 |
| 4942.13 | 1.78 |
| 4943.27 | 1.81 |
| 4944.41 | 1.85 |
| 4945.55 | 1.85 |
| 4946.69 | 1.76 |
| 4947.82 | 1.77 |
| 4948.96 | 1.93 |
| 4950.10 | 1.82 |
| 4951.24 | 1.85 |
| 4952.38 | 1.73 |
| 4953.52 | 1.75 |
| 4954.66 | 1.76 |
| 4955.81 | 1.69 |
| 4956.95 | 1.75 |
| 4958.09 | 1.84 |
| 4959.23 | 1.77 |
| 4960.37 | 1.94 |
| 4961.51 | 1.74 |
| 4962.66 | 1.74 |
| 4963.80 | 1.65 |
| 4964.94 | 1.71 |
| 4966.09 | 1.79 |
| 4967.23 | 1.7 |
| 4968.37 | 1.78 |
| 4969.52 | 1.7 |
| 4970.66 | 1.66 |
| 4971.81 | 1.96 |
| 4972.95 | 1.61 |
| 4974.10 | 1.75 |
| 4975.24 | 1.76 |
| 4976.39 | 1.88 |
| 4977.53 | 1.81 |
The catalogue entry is 1.73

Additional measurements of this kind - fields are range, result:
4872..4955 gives 1.73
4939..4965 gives 1.79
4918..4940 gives 1.71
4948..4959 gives 1.79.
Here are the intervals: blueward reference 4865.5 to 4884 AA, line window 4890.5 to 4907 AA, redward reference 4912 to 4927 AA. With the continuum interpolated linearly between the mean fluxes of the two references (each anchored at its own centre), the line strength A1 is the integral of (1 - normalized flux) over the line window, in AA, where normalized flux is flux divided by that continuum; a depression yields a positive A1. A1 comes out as -0.9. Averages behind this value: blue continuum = 1.64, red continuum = 1.72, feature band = 1.77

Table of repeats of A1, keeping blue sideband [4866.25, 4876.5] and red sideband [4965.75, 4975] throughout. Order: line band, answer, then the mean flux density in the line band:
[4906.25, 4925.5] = -0.56 AA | 1.74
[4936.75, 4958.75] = -0.76 AA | 1.78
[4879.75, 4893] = 0.54 AA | 1.59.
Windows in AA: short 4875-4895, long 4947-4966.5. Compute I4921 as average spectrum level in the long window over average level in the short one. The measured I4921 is 1.1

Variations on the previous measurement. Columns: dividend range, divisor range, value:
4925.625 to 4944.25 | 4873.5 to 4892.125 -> 1.07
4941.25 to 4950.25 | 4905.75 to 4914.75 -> 1.03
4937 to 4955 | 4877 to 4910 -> 1.05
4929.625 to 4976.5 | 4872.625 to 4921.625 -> 1.03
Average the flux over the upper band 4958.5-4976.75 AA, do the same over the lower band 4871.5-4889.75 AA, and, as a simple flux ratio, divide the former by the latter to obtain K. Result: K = 1.08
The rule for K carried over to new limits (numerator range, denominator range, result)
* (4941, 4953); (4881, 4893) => 1.13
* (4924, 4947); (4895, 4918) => 0.97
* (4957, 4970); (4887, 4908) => 1.02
